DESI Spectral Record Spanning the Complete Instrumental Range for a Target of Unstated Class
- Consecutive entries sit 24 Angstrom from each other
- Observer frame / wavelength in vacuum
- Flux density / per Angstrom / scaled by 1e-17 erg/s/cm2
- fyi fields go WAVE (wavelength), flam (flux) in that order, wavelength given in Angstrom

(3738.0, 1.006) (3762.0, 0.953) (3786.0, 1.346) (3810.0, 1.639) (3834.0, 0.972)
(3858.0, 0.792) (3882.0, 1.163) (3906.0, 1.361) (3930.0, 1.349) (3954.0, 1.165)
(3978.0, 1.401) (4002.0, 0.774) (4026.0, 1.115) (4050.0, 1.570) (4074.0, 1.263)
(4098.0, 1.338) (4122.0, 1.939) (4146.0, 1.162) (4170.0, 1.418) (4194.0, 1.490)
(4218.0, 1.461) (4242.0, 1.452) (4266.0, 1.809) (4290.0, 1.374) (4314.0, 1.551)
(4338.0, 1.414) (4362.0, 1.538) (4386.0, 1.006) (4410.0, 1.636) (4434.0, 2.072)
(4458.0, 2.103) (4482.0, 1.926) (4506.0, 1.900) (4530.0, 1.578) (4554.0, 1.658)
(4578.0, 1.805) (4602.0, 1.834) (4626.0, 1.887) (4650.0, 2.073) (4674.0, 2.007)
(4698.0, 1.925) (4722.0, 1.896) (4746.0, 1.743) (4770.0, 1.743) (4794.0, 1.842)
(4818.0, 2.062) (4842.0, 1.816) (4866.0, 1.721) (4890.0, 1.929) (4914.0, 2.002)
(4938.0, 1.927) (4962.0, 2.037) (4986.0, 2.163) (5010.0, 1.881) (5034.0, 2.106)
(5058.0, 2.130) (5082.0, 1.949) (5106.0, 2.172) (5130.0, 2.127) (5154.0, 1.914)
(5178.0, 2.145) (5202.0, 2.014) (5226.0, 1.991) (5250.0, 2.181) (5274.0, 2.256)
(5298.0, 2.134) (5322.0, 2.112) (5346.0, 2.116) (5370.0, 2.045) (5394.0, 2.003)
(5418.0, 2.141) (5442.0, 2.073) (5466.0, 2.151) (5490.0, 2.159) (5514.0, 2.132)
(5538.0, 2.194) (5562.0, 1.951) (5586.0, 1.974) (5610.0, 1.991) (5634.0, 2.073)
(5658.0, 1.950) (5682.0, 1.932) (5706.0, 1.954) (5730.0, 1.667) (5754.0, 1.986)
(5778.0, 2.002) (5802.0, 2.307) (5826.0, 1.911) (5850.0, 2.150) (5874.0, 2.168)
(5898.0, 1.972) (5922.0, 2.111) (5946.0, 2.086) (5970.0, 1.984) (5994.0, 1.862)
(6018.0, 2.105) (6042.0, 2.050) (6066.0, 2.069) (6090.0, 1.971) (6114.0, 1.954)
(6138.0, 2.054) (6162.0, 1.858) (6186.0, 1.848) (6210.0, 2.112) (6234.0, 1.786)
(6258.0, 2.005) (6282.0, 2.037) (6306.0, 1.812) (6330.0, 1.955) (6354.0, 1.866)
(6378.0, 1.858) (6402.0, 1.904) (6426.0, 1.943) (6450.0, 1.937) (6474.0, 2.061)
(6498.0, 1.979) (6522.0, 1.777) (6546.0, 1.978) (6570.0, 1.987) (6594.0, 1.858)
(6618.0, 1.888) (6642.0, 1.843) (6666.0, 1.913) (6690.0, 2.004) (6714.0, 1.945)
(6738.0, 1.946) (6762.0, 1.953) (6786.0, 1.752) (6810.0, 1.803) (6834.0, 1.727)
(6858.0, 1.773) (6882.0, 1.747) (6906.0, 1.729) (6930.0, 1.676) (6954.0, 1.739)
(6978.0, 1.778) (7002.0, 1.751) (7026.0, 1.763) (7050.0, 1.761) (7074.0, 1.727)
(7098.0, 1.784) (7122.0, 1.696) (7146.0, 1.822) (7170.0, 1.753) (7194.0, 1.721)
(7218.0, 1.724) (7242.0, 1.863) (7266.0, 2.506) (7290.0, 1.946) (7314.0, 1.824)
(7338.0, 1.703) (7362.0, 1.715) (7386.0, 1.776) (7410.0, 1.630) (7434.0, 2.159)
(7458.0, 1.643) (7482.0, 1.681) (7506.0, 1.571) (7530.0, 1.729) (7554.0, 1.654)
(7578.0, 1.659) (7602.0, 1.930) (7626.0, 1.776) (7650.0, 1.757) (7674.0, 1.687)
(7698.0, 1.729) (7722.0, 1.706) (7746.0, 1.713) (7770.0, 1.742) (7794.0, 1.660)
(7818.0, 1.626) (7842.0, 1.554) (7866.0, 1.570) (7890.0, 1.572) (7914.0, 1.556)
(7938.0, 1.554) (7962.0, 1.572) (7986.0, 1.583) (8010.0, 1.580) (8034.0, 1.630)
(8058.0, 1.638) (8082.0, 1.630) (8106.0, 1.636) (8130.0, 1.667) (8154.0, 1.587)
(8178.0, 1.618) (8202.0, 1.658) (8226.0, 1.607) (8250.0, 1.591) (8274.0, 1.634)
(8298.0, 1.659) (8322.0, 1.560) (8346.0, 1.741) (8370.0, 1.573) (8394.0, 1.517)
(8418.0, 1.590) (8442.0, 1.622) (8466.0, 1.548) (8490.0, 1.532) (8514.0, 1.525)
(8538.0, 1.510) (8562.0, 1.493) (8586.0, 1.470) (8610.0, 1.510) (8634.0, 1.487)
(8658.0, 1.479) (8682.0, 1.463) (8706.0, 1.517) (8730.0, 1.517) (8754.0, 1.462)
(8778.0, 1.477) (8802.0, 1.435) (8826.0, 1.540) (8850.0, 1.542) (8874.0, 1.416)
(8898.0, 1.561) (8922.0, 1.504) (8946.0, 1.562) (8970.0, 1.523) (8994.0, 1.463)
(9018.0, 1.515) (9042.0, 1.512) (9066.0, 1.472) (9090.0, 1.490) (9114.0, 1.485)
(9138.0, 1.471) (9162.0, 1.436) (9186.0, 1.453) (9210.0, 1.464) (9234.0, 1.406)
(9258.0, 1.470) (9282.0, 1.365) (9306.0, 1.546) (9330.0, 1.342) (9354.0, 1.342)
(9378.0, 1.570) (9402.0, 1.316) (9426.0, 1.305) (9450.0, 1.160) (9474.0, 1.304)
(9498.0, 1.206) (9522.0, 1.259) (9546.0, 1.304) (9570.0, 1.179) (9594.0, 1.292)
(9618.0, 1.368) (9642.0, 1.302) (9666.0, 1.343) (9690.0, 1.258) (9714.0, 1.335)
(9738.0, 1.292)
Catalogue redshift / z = 0.105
